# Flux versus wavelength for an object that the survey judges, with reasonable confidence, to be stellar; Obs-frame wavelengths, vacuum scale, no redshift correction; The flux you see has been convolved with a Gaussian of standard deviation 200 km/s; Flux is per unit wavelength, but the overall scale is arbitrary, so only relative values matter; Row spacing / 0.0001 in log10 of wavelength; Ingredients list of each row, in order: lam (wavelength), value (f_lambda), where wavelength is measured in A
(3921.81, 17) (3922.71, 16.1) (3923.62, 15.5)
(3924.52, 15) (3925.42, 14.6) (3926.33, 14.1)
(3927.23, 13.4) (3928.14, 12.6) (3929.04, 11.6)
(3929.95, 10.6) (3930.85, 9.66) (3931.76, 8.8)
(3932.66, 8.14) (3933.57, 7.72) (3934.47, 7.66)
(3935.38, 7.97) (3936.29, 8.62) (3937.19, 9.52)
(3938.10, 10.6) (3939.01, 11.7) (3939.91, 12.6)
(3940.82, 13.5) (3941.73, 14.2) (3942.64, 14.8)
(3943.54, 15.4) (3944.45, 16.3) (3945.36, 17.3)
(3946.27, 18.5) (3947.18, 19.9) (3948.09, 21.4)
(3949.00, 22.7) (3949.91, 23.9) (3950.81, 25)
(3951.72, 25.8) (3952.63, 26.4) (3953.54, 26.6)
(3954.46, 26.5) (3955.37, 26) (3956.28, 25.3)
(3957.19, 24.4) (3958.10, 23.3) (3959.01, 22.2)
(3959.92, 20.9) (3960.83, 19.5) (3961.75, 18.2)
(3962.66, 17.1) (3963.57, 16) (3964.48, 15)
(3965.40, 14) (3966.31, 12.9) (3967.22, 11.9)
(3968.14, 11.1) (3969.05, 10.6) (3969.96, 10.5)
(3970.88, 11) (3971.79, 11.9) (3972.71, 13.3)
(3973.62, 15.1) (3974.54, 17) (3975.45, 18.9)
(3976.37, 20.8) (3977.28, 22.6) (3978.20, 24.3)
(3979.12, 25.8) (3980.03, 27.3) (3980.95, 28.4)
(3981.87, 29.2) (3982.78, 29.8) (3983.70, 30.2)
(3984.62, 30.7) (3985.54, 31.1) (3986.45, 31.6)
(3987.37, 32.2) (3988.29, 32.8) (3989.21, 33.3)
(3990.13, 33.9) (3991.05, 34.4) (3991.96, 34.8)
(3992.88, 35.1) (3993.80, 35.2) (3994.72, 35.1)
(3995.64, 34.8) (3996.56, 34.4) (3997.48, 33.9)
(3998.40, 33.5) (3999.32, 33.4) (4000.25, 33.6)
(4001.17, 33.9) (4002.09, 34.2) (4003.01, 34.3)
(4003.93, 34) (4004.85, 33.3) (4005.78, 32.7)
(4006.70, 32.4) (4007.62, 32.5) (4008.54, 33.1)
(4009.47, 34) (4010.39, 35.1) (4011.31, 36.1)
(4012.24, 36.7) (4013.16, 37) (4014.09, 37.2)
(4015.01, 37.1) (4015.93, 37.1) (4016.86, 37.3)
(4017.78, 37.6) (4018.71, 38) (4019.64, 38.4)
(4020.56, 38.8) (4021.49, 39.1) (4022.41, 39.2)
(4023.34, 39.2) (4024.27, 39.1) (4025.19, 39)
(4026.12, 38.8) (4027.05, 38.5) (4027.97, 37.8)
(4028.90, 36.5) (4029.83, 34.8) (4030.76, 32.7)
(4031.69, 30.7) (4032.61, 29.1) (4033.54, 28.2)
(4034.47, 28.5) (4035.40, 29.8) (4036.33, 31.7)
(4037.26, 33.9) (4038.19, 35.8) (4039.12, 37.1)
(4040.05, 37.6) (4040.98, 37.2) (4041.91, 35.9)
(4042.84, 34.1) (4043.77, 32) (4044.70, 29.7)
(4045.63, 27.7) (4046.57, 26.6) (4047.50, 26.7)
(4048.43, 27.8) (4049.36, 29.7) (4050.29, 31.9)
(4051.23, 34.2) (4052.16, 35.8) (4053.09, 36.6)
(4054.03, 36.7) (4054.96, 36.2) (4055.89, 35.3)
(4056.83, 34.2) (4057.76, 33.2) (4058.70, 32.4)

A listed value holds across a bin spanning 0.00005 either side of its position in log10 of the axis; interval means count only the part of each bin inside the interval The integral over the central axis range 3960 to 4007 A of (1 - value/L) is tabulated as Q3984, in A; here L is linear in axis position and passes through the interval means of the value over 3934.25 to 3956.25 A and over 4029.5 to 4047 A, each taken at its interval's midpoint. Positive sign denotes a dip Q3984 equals -3.1 A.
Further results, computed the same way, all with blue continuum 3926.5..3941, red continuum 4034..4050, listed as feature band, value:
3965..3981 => 1.4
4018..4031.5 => -4.4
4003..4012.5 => -3.4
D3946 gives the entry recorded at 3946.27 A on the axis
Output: 18.5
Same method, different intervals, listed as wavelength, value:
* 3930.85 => 9.66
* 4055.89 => 35.3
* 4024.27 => 39.1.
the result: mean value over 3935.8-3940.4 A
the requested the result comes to 10.6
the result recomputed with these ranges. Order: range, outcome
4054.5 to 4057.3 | 35.3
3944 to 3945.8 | 16.8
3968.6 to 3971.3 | 10.7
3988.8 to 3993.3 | 34.3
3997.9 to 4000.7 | 33.4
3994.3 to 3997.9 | 34.6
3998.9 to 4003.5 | 33.9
